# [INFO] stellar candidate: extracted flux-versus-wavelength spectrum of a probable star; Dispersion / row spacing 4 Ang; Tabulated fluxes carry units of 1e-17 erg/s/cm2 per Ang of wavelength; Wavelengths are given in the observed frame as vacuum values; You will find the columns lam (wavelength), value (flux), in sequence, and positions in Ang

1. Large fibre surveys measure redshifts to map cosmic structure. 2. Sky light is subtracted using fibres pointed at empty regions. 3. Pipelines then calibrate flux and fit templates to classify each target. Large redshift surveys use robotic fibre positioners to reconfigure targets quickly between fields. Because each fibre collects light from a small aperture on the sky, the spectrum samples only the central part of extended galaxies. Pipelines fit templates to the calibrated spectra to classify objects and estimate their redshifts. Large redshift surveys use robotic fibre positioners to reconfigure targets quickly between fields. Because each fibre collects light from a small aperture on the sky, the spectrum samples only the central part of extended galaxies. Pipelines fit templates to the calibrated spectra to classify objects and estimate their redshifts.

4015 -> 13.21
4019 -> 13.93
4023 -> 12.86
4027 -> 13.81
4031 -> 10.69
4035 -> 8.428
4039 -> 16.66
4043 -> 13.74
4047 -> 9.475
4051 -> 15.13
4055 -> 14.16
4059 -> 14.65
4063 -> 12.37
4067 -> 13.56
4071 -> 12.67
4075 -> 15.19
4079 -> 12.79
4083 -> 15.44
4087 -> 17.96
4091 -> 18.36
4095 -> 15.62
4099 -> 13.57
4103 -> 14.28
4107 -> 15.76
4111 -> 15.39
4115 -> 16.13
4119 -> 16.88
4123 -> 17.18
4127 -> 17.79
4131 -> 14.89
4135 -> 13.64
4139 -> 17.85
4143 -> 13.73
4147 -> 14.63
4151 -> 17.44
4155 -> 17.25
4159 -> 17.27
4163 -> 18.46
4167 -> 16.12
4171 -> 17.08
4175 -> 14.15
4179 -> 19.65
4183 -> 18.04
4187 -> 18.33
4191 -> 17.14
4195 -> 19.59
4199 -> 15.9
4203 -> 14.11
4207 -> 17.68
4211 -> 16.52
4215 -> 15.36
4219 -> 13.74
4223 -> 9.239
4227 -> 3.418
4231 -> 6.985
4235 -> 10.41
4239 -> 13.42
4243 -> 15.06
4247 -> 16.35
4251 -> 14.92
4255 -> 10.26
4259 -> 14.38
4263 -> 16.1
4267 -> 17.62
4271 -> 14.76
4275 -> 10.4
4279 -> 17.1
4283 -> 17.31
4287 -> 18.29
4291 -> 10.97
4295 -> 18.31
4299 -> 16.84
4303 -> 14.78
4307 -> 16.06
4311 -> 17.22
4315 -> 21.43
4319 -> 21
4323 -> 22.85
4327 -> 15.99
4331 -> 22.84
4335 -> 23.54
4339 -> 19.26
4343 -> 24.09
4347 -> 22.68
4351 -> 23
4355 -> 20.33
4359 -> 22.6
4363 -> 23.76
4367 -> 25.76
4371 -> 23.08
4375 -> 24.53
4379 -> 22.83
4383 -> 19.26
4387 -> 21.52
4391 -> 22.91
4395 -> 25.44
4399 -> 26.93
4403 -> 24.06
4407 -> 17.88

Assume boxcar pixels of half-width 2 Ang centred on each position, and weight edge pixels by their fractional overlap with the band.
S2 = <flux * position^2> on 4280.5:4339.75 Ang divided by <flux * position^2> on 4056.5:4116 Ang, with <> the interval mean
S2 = 1.4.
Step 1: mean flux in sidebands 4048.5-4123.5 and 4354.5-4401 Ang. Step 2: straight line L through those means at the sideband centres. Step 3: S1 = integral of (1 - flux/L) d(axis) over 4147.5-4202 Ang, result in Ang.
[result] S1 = 0.8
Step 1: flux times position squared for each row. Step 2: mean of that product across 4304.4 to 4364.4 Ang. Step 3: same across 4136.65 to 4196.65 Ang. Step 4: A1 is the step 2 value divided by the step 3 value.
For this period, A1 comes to 1.33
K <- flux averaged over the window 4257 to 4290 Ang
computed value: 15.6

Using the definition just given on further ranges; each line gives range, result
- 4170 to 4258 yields 14.4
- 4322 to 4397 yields 22.4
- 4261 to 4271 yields 16.4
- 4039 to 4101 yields 14.4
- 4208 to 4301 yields 13.9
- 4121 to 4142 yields 16.1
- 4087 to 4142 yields 16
